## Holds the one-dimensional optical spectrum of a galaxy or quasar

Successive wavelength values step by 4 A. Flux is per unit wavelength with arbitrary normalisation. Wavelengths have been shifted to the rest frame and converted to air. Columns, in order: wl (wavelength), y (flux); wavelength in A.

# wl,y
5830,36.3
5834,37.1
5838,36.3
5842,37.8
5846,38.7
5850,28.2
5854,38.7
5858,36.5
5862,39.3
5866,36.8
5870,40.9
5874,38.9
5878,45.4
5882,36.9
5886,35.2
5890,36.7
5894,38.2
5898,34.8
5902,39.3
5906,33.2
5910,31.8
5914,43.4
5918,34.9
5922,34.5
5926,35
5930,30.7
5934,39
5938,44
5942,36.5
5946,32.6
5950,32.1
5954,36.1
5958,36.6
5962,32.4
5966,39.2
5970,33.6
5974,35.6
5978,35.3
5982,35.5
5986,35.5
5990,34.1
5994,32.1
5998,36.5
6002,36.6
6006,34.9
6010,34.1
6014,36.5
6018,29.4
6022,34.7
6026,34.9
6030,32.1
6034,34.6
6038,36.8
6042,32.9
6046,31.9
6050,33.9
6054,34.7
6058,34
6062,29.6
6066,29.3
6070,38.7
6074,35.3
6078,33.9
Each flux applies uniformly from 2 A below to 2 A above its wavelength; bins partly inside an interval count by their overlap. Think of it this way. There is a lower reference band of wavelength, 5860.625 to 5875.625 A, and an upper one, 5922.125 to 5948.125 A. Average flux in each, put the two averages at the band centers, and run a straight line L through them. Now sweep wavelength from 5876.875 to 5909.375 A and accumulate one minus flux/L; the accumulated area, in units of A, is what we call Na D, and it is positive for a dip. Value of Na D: 0.8 A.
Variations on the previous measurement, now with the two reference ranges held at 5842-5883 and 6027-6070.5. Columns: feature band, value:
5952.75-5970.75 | -0.1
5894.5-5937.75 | 0.7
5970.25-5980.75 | 0.0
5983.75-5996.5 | 0.3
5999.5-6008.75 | -0.3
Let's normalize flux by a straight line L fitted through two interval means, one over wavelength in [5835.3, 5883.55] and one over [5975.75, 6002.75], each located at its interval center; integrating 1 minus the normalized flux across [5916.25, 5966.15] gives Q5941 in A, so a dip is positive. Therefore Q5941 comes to 0.74 A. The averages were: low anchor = 37.9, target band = 35.5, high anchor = 35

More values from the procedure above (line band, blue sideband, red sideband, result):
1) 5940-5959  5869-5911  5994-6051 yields 0.7 A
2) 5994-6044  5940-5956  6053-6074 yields -1.0 A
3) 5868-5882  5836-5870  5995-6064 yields -1.8 A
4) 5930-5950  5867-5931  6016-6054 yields -0.4 A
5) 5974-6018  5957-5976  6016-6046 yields -0.4 A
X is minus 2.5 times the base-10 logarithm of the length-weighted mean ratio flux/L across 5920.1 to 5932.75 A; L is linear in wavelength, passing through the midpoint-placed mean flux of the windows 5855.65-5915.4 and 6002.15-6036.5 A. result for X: 0.09 mag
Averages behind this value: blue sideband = 37.8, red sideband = 34.1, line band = 33.7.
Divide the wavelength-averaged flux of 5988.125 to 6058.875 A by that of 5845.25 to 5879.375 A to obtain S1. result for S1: 0.9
